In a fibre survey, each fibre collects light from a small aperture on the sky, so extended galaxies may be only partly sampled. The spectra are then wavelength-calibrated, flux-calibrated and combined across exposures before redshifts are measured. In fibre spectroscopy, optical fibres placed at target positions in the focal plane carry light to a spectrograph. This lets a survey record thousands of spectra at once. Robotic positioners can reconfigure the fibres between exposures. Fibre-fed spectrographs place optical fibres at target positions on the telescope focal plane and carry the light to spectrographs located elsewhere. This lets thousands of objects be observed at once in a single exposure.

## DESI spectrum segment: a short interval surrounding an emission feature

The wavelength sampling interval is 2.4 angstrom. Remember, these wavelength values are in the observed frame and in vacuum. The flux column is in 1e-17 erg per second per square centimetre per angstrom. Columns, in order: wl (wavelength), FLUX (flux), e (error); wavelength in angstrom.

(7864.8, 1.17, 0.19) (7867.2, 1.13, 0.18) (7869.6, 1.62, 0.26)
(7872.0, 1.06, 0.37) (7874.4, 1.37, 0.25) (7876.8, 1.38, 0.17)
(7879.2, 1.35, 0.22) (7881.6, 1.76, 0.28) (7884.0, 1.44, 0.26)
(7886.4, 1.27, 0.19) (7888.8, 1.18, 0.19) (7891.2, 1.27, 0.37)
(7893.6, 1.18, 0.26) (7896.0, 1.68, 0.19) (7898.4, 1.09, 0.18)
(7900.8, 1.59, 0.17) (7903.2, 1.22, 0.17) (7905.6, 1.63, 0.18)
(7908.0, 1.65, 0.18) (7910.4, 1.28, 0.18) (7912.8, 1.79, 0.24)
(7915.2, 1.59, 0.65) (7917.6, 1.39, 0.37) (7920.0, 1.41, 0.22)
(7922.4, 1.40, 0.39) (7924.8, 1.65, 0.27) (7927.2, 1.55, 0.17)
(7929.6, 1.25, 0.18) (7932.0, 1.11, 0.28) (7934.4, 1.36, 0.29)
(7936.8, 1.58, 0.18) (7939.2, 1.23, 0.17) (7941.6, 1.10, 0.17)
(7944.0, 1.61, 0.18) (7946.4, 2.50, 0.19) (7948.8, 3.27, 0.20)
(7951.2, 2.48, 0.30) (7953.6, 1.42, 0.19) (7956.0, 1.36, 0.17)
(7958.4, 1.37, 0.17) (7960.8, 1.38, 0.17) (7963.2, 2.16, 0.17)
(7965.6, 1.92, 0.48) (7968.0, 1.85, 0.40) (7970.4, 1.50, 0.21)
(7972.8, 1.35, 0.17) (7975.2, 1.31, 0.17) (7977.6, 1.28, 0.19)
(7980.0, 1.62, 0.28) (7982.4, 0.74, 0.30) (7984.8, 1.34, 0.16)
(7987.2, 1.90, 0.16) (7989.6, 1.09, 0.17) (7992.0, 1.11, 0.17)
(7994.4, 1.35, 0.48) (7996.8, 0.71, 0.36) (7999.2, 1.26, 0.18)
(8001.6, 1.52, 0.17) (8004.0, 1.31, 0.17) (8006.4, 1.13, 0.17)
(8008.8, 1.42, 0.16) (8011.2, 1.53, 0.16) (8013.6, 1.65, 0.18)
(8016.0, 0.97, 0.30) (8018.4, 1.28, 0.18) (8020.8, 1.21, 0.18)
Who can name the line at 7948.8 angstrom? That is [S II] 6716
